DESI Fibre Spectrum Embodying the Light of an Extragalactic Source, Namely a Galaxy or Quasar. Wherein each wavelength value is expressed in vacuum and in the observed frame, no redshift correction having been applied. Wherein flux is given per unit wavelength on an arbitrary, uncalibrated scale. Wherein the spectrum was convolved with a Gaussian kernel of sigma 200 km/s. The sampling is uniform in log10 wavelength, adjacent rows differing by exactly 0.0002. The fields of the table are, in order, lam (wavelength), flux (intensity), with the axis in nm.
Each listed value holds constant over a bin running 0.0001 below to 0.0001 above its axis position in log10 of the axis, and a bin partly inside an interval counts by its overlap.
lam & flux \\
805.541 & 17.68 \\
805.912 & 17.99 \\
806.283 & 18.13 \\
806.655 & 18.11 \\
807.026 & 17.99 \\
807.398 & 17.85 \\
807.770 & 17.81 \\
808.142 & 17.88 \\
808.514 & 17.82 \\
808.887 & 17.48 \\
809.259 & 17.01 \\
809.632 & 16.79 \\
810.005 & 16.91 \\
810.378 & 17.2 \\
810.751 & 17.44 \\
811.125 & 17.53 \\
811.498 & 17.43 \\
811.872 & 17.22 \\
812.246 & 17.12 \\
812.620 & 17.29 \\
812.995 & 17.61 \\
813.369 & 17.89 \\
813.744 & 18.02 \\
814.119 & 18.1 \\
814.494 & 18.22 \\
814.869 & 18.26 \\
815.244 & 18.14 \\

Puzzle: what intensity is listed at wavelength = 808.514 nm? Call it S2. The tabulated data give 17.82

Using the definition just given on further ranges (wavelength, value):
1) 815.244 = 18.14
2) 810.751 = 17.44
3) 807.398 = 17.85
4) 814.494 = 18.22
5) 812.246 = 17.12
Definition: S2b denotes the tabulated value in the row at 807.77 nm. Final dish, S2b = 17.81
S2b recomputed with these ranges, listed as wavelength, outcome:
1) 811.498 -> 17.43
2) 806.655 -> 18.11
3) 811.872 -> 17.22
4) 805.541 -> 17.68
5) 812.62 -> 17.29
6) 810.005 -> 16.91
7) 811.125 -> 17.53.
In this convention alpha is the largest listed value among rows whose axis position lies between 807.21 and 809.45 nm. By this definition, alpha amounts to 17.88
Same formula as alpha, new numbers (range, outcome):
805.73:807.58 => 18.13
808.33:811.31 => 17.82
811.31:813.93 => 18.02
